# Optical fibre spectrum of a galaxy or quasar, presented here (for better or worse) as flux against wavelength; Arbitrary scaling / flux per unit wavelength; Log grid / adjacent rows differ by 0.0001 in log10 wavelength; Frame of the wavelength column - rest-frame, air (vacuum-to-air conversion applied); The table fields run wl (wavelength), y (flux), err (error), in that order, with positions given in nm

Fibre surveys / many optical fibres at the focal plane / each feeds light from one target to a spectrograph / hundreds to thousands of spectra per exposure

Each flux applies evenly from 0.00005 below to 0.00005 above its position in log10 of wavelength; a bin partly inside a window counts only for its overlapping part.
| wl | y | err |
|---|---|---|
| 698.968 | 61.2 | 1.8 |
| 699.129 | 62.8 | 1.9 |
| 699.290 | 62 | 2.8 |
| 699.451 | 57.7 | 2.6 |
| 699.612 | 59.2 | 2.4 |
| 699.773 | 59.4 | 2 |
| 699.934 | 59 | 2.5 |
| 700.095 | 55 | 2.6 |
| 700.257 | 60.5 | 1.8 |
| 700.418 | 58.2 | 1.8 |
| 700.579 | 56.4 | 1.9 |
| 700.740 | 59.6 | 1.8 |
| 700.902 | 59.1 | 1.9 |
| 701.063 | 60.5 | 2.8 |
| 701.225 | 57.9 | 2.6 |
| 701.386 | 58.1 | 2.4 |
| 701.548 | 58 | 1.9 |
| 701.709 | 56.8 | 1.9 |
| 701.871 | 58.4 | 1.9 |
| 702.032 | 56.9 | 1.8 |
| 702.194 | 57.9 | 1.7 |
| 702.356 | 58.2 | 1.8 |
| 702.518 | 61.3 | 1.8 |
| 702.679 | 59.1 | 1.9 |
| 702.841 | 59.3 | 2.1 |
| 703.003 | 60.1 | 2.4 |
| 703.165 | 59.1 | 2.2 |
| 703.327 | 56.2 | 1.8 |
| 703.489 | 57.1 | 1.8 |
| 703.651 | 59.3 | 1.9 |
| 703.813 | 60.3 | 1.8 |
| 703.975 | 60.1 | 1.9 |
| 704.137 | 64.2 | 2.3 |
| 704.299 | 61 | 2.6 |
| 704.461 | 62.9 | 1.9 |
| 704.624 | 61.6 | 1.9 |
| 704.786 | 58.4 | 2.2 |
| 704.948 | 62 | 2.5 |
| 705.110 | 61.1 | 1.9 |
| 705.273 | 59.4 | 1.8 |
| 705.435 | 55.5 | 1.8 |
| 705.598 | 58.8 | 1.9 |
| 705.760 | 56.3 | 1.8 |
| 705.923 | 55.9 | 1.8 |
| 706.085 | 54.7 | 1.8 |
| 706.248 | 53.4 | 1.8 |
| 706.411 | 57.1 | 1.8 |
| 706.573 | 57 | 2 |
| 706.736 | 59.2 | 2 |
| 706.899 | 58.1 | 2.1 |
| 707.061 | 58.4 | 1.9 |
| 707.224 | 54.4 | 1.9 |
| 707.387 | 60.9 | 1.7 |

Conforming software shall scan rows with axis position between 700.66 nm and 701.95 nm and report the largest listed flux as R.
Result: 60.5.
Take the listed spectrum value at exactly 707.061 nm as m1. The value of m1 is 58.4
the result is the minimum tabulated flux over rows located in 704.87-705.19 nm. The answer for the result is 61.1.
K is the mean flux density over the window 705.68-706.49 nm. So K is 55.4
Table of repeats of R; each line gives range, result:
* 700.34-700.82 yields 59.6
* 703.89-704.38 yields 64.2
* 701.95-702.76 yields 61.3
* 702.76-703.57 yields 60.1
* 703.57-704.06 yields 60.3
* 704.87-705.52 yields 62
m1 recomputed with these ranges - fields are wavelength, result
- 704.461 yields 62.9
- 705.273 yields 59.4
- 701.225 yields 57.9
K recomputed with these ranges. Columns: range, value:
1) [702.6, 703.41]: 58.7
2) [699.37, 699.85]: 58.8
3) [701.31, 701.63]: 58.1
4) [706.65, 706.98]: 58.6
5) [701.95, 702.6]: 58.6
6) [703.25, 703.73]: 57.5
